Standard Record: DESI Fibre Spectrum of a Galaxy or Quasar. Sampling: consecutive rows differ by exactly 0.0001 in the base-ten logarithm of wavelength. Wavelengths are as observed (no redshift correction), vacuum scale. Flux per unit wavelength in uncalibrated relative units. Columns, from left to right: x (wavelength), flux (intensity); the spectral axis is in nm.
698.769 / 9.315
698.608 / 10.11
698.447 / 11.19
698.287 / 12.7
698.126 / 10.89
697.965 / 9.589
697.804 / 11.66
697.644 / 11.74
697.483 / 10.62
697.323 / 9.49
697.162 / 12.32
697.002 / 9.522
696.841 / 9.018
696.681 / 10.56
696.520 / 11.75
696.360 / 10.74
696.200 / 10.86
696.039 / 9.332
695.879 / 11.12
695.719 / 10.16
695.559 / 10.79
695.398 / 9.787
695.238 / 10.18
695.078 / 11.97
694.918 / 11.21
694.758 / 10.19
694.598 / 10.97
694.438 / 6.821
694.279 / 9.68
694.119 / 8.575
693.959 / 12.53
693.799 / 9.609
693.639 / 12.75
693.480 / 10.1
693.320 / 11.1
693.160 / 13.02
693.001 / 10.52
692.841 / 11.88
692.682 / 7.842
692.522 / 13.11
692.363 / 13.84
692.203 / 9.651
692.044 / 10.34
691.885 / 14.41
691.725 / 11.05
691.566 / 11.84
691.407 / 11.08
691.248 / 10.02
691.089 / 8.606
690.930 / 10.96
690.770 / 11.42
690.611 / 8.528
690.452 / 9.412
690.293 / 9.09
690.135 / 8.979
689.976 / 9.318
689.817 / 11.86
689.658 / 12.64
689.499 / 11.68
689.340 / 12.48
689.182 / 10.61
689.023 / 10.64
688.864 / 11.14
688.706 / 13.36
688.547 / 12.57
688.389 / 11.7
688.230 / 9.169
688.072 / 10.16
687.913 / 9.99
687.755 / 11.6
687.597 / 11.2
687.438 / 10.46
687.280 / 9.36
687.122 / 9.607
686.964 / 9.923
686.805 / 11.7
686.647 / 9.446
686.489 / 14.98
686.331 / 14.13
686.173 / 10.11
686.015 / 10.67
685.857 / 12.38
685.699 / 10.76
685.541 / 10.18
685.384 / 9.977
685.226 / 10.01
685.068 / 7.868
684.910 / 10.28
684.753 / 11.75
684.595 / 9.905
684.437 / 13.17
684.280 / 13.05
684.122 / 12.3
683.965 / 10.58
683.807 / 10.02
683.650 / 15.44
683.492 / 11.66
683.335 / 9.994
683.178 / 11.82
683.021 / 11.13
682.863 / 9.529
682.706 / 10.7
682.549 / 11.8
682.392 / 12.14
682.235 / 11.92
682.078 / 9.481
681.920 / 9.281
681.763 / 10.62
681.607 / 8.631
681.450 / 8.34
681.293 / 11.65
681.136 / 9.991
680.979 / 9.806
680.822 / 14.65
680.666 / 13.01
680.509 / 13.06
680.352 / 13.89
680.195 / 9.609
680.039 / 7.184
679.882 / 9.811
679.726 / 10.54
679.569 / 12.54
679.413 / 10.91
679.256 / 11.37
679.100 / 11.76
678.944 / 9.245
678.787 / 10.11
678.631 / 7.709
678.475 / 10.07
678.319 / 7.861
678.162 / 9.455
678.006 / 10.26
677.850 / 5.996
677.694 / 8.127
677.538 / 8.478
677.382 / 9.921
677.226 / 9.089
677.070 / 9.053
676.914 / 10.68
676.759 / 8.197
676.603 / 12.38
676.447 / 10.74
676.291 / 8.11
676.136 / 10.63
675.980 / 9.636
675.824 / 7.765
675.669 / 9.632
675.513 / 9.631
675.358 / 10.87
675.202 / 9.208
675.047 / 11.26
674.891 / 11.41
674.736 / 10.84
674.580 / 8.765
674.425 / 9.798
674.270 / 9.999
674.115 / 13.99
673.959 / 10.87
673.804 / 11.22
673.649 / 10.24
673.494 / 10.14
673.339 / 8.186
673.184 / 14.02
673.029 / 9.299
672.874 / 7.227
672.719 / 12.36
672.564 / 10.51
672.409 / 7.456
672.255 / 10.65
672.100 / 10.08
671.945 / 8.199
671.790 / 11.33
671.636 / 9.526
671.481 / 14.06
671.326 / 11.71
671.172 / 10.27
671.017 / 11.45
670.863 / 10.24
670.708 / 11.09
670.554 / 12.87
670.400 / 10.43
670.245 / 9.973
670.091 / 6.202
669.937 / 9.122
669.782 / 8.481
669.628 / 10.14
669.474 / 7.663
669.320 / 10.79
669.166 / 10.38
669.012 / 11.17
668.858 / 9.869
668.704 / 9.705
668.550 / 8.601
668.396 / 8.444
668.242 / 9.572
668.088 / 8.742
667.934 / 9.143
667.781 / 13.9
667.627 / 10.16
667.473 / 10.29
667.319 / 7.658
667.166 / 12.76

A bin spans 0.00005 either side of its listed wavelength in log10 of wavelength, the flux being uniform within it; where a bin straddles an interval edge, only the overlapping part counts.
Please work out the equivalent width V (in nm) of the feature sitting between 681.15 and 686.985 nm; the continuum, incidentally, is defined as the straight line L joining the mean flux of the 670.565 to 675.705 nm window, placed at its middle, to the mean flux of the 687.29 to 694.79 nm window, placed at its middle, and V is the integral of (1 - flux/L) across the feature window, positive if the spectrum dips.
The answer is -0.173 nm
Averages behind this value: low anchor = 10.5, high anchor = 10.8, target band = 11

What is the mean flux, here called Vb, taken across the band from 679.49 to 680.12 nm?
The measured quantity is 10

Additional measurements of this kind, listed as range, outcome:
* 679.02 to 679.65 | 11.6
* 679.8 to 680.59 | 10.7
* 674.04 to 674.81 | 10.7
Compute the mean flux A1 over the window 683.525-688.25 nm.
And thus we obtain 11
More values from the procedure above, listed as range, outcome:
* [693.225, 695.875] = 10.4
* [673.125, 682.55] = 10.2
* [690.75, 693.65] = 11.2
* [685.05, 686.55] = 11.2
